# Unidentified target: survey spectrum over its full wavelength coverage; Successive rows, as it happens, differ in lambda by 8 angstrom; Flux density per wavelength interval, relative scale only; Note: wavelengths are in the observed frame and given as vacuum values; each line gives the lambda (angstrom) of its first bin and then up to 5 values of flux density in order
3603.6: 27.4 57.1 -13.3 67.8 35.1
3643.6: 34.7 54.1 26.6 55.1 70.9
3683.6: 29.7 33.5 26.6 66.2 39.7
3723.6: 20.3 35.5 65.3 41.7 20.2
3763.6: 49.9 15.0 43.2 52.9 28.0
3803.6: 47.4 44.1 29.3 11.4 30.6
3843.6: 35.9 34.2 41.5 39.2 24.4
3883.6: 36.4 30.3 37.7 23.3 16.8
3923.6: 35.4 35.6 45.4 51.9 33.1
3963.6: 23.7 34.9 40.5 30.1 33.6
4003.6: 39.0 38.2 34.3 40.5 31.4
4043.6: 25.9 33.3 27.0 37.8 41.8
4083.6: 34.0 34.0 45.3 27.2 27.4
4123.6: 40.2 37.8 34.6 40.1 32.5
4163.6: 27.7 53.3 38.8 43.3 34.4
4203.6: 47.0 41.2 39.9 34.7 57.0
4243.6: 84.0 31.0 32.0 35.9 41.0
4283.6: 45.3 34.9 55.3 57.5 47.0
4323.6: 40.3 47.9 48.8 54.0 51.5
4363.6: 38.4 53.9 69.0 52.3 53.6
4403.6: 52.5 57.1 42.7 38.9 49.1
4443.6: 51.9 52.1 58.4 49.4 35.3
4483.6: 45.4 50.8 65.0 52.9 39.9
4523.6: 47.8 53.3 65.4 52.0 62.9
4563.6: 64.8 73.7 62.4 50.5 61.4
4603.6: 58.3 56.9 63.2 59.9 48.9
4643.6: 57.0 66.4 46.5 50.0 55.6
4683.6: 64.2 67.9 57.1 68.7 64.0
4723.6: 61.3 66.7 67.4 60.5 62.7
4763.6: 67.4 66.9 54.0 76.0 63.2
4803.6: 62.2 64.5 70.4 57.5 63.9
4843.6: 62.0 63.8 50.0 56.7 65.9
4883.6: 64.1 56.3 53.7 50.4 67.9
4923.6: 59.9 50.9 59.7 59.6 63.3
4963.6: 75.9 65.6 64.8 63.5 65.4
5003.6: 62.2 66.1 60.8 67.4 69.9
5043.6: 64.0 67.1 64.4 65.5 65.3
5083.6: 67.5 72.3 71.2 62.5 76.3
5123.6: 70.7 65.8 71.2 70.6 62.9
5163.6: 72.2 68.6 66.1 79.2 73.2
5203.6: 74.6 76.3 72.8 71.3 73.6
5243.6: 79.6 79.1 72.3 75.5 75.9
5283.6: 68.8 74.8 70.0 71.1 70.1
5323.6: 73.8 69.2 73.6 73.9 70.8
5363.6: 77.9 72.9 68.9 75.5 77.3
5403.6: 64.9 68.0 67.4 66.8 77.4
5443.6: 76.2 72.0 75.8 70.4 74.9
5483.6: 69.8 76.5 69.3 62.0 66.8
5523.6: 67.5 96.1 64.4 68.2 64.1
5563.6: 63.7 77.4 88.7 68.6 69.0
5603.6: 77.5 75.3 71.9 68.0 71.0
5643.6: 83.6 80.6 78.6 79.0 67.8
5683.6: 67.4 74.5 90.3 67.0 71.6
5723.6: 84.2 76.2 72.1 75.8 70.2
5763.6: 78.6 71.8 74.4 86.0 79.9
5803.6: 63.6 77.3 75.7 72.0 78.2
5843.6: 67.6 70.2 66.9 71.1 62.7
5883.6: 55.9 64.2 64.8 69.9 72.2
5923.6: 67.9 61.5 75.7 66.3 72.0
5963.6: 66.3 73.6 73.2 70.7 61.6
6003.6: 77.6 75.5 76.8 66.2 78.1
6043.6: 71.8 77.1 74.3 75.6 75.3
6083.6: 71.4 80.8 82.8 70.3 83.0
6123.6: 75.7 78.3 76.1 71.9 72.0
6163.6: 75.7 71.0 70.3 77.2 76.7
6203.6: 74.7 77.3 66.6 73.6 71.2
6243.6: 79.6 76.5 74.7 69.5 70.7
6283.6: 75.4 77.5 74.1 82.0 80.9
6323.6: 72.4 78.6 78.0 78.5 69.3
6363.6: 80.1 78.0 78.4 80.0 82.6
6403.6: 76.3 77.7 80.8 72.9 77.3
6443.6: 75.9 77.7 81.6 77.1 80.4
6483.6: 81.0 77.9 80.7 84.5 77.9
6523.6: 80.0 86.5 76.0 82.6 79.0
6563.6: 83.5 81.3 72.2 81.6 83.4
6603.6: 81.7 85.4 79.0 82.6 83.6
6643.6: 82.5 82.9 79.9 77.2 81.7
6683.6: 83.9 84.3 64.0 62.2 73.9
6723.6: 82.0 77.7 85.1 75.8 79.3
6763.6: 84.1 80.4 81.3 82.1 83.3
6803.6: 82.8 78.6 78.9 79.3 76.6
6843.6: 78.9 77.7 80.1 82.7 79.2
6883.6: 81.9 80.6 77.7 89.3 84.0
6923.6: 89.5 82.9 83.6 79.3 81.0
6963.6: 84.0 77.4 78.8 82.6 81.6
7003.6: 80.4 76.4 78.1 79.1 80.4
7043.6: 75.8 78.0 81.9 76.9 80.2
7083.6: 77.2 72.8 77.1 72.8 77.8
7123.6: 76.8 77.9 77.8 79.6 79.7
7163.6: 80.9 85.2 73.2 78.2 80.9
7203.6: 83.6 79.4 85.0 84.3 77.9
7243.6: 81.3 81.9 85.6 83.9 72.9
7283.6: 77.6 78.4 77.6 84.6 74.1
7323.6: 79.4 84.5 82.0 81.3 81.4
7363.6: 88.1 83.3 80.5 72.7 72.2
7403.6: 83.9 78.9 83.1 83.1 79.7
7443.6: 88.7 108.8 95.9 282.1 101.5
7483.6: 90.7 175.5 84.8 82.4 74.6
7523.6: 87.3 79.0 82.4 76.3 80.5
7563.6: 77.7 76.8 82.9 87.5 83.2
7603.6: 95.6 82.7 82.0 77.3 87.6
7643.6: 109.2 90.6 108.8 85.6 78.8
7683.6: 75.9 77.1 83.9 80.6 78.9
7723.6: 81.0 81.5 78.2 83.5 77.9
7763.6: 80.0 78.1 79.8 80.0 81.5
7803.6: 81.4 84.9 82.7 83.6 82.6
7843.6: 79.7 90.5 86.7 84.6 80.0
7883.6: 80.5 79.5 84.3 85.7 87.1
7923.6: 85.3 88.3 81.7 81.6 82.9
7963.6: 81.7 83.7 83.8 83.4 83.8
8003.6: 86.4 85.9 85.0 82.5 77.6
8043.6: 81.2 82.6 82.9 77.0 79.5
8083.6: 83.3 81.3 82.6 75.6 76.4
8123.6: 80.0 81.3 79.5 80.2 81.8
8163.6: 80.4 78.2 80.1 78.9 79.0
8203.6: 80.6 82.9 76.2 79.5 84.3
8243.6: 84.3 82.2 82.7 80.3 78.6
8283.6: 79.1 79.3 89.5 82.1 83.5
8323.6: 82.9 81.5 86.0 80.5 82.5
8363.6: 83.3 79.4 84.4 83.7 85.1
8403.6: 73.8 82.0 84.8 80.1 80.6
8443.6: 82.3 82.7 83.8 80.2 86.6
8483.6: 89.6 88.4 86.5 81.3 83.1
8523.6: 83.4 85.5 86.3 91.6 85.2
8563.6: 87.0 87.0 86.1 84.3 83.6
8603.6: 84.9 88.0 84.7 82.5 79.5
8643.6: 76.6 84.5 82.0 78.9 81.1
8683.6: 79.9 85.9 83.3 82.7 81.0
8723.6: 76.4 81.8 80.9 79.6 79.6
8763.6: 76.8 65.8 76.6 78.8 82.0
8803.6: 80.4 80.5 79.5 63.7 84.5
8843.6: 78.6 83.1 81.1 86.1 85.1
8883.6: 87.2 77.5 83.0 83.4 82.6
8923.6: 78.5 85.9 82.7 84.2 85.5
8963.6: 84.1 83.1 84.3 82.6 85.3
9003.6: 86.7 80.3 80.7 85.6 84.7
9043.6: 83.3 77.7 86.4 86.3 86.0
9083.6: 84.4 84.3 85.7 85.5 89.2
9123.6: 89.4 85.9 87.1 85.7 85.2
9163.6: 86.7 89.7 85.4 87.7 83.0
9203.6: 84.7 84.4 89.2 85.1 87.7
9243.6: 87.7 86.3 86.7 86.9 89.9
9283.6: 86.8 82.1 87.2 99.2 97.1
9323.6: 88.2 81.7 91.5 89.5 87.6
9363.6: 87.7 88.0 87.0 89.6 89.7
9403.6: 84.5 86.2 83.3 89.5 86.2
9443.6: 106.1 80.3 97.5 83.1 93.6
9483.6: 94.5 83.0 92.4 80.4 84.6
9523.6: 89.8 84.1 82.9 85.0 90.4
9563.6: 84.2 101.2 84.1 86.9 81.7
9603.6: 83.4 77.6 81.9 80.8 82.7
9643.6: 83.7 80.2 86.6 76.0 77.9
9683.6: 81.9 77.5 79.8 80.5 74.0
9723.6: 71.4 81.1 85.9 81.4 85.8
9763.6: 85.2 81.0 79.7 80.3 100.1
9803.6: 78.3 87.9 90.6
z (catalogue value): 0.14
